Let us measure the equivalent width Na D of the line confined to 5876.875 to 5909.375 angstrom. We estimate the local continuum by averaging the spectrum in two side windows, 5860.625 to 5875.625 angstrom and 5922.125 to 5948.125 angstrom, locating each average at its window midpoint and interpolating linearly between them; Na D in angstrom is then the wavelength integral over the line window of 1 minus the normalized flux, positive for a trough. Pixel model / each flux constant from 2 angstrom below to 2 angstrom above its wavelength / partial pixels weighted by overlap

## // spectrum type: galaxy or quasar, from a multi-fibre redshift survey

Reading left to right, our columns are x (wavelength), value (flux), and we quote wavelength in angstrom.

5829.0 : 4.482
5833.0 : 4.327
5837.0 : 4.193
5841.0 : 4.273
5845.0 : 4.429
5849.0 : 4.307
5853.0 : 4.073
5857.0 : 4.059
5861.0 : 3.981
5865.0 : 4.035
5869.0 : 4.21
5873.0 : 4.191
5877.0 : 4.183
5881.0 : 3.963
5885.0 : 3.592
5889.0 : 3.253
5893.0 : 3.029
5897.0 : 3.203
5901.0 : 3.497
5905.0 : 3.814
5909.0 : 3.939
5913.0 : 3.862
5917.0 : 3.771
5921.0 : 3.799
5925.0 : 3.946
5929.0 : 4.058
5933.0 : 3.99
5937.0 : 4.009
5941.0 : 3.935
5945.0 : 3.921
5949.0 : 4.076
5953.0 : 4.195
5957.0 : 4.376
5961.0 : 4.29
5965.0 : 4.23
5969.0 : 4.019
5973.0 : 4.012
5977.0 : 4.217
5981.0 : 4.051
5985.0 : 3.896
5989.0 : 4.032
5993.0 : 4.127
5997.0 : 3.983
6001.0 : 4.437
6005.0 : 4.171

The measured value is 4.1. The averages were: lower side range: 4.12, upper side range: 3.97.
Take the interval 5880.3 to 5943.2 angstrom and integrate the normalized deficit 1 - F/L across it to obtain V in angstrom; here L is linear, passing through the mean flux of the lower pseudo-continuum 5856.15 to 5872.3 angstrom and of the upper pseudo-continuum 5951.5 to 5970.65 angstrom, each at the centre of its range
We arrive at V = 6.50 angstrom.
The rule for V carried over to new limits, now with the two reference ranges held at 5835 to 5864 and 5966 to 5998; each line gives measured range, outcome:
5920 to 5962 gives 0.37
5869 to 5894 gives 2.30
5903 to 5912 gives 0.54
